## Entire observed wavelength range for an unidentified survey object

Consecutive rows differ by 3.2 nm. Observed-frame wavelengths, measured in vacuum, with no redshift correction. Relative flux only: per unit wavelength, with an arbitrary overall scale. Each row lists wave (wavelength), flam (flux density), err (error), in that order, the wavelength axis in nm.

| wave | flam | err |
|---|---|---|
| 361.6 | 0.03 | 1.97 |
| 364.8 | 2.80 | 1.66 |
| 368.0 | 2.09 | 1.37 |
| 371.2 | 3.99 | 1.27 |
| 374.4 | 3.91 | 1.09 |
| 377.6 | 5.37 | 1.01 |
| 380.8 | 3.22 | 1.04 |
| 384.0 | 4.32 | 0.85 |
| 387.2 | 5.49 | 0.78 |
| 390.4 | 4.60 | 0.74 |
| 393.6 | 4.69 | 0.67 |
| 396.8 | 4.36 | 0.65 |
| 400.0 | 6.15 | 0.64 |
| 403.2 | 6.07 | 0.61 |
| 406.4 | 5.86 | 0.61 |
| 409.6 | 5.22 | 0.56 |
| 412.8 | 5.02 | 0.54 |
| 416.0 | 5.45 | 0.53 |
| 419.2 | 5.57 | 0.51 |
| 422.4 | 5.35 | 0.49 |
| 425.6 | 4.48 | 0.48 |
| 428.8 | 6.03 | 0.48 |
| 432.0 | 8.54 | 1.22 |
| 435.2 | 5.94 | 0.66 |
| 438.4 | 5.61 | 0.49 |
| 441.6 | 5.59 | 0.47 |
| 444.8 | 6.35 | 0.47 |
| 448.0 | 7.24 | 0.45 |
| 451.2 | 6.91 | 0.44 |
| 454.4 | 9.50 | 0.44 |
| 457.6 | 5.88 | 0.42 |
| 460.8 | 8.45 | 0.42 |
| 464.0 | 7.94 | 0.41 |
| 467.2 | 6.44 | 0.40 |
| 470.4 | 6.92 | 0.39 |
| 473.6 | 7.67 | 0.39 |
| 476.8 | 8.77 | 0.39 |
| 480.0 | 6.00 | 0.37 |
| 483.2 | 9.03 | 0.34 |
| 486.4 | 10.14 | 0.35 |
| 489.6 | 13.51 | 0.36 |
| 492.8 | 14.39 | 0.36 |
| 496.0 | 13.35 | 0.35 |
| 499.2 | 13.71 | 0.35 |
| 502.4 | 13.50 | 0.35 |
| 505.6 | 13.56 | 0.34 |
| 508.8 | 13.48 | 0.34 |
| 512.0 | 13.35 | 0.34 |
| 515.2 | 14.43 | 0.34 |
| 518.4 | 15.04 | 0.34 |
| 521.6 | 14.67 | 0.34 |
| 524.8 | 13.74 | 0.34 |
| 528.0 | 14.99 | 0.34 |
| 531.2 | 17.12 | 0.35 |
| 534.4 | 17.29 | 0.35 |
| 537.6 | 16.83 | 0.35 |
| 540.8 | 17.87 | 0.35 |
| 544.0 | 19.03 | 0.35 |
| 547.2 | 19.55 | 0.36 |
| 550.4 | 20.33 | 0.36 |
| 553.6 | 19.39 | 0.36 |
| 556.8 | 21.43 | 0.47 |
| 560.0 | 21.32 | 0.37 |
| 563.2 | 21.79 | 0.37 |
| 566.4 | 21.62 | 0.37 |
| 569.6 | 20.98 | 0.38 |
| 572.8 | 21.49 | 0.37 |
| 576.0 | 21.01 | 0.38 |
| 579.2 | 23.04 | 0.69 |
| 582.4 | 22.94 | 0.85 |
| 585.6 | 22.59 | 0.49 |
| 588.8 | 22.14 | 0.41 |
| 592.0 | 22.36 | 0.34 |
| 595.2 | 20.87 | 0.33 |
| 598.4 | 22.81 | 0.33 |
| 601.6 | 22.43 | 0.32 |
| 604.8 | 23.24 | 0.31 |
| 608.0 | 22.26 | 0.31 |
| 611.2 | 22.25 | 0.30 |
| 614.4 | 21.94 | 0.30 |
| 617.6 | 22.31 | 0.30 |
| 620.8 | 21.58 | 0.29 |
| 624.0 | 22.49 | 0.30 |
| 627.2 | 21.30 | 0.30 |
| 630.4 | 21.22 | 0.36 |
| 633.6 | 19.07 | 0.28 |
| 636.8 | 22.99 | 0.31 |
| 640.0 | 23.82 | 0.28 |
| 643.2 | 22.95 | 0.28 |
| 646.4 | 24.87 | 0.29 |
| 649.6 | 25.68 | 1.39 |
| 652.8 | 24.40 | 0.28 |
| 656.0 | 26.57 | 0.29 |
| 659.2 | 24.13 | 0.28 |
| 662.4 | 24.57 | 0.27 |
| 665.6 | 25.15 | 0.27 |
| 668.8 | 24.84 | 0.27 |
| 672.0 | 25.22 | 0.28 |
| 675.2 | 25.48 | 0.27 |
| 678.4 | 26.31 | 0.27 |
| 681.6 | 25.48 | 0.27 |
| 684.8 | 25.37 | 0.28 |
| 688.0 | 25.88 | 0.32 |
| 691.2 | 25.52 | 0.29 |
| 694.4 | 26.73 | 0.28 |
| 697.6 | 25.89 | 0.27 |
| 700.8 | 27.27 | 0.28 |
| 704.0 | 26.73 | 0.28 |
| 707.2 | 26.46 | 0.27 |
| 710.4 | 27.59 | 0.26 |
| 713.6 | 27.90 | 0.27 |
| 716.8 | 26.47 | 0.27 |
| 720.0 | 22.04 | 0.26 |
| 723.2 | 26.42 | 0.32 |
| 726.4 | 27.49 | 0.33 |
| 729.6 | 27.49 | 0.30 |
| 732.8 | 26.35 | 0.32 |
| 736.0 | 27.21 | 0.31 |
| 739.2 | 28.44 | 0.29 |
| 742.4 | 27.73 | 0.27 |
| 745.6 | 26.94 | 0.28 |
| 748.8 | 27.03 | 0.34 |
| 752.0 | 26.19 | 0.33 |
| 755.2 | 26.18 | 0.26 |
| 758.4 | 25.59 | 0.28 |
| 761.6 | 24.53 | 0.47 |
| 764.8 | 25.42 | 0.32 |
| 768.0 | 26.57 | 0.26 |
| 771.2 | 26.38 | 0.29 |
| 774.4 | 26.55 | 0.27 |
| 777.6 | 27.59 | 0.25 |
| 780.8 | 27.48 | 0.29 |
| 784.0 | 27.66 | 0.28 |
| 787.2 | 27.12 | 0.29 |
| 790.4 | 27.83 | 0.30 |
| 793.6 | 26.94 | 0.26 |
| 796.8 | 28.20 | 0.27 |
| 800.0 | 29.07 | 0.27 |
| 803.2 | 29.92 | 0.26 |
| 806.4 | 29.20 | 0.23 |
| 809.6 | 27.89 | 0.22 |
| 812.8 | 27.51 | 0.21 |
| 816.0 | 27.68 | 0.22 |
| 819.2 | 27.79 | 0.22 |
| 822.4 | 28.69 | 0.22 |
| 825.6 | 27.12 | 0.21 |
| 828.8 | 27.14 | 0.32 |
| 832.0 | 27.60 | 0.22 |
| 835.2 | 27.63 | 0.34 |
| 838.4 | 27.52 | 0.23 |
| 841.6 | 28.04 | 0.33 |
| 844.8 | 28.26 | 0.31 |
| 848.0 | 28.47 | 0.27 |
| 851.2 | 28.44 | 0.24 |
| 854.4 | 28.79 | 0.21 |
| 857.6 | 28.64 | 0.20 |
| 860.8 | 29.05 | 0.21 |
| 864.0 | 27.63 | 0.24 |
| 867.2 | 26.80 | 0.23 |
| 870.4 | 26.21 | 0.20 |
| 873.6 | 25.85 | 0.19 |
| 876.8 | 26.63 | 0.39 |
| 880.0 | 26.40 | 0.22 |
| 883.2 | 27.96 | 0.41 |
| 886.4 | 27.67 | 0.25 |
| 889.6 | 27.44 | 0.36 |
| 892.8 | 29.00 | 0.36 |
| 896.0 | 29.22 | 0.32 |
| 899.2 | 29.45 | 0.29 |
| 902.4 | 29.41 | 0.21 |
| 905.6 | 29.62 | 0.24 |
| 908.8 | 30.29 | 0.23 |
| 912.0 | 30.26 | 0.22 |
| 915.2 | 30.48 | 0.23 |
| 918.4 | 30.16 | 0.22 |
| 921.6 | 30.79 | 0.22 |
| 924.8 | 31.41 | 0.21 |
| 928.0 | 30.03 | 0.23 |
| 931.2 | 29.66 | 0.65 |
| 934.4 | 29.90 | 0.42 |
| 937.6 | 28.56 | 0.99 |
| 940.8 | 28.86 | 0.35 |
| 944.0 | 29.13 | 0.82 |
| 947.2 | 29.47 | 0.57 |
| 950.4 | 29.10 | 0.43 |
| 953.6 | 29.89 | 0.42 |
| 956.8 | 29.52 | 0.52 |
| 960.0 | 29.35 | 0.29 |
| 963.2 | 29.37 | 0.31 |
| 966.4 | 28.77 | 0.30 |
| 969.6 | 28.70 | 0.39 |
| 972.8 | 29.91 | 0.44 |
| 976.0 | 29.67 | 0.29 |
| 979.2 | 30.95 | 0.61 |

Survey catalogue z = 0.22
